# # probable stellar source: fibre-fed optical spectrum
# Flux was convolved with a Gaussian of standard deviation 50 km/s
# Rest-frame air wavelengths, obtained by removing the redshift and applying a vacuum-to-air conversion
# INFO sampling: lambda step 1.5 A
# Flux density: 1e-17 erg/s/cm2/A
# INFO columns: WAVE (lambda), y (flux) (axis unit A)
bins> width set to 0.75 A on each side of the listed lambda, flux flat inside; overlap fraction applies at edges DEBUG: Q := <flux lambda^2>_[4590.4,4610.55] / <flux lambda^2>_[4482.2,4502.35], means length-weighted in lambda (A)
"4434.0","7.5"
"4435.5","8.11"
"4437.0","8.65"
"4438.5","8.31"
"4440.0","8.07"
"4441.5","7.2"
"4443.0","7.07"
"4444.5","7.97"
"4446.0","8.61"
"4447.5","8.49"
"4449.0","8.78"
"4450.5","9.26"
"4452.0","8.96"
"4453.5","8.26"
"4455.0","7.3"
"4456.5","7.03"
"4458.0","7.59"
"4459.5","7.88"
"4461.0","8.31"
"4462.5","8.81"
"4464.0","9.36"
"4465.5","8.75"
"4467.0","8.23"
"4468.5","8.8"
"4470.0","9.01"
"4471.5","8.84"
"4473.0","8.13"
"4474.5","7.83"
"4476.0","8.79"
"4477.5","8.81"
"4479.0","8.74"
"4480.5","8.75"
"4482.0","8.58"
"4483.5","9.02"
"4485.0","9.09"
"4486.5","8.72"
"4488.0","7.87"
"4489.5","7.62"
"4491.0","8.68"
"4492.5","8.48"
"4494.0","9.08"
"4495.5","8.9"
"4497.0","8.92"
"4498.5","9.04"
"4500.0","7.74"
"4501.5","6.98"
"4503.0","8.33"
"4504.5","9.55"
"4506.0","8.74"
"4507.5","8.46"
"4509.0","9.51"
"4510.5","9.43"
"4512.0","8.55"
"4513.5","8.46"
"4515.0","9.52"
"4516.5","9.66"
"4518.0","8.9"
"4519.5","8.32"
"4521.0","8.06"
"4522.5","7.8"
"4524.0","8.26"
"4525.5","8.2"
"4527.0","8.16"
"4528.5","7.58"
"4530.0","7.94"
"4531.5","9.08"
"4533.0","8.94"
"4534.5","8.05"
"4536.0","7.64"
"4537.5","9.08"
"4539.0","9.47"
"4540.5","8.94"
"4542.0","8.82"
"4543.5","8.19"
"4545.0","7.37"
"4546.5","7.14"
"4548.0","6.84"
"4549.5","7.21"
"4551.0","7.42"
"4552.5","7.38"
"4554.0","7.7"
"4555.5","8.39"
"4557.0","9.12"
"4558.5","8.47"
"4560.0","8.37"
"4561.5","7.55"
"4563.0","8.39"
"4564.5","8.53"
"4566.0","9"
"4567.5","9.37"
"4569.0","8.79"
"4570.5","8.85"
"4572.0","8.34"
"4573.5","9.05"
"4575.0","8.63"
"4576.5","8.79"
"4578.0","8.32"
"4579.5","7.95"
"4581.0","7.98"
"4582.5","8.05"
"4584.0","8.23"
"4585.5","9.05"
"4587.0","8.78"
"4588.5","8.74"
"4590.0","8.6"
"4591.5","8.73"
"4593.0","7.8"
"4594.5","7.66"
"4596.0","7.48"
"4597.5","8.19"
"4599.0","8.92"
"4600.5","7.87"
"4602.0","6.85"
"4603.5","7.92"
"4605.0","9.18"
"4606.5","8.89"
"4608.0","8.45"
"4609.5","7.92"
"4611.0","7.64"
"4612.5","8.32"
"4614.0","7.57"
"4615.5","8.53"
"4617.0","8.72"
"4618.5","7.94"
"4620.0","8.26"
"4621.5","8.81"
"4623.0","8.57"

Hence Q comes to 1.01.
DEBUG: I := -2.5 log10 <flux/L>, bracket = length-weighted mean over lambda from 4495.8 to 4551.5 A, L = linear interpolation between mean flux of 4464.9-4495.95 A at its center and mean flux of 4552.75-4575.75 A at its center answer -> 0.02 mag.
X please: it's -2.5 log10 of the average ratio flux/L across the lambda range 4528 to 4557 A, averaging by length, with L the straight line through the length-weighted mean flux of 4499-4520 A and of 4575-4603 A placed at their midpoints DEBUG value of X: 0.056 mag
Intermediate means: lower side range 8.73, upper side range 8.23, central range 8.09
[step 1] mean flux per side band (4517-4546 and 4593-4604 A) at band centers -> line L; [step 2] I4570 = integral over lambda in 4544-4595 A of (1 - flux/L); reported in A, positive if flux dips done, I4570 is -1.3 A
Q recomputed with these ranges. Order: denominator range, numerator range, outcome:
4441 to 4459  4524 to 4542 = 1.09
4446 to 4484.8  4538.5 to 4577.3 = 1.02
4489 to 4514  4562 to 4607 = 1.01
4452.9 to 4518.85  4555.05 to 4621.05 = 1.02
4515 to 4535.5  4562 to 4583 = 1.04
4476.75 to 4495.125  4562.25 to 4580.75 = 1.04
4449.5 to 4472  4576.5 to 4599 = 1.04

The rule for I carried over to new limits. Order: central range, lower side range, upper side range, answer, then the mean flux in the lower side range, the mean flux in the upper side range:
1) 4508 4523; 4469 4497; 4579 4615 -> -0.042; 8.62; 8.2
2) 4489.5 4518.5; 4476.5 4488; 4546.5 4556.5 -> -0.051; 8.75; 7.5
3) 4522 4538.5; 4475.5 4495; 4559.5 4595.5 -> 0.037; 8.63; 8.48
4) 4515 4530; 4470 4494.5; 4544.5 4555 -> -0.072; 8.57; 7.32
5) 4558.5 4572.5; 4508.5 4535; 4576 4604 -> -0.031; 8.58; 8.2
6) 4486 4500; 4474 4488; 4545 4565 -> 0.000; 8.67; 7.86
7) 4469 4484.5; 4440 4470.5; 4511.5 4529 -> -0.041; 8.27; 8.47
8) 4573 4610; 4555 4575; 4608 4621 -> 0.007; 8.64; 8.15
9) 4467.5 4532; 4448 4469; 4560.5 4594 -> -0.019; 8.38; 8.52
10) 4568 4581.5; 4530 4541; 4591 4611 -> -0.026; 8.68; 8.12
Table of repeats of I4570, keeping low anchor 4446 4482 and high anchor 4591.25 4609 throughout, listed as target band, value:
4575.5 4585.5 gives -0.1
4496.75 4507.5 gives -0.1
